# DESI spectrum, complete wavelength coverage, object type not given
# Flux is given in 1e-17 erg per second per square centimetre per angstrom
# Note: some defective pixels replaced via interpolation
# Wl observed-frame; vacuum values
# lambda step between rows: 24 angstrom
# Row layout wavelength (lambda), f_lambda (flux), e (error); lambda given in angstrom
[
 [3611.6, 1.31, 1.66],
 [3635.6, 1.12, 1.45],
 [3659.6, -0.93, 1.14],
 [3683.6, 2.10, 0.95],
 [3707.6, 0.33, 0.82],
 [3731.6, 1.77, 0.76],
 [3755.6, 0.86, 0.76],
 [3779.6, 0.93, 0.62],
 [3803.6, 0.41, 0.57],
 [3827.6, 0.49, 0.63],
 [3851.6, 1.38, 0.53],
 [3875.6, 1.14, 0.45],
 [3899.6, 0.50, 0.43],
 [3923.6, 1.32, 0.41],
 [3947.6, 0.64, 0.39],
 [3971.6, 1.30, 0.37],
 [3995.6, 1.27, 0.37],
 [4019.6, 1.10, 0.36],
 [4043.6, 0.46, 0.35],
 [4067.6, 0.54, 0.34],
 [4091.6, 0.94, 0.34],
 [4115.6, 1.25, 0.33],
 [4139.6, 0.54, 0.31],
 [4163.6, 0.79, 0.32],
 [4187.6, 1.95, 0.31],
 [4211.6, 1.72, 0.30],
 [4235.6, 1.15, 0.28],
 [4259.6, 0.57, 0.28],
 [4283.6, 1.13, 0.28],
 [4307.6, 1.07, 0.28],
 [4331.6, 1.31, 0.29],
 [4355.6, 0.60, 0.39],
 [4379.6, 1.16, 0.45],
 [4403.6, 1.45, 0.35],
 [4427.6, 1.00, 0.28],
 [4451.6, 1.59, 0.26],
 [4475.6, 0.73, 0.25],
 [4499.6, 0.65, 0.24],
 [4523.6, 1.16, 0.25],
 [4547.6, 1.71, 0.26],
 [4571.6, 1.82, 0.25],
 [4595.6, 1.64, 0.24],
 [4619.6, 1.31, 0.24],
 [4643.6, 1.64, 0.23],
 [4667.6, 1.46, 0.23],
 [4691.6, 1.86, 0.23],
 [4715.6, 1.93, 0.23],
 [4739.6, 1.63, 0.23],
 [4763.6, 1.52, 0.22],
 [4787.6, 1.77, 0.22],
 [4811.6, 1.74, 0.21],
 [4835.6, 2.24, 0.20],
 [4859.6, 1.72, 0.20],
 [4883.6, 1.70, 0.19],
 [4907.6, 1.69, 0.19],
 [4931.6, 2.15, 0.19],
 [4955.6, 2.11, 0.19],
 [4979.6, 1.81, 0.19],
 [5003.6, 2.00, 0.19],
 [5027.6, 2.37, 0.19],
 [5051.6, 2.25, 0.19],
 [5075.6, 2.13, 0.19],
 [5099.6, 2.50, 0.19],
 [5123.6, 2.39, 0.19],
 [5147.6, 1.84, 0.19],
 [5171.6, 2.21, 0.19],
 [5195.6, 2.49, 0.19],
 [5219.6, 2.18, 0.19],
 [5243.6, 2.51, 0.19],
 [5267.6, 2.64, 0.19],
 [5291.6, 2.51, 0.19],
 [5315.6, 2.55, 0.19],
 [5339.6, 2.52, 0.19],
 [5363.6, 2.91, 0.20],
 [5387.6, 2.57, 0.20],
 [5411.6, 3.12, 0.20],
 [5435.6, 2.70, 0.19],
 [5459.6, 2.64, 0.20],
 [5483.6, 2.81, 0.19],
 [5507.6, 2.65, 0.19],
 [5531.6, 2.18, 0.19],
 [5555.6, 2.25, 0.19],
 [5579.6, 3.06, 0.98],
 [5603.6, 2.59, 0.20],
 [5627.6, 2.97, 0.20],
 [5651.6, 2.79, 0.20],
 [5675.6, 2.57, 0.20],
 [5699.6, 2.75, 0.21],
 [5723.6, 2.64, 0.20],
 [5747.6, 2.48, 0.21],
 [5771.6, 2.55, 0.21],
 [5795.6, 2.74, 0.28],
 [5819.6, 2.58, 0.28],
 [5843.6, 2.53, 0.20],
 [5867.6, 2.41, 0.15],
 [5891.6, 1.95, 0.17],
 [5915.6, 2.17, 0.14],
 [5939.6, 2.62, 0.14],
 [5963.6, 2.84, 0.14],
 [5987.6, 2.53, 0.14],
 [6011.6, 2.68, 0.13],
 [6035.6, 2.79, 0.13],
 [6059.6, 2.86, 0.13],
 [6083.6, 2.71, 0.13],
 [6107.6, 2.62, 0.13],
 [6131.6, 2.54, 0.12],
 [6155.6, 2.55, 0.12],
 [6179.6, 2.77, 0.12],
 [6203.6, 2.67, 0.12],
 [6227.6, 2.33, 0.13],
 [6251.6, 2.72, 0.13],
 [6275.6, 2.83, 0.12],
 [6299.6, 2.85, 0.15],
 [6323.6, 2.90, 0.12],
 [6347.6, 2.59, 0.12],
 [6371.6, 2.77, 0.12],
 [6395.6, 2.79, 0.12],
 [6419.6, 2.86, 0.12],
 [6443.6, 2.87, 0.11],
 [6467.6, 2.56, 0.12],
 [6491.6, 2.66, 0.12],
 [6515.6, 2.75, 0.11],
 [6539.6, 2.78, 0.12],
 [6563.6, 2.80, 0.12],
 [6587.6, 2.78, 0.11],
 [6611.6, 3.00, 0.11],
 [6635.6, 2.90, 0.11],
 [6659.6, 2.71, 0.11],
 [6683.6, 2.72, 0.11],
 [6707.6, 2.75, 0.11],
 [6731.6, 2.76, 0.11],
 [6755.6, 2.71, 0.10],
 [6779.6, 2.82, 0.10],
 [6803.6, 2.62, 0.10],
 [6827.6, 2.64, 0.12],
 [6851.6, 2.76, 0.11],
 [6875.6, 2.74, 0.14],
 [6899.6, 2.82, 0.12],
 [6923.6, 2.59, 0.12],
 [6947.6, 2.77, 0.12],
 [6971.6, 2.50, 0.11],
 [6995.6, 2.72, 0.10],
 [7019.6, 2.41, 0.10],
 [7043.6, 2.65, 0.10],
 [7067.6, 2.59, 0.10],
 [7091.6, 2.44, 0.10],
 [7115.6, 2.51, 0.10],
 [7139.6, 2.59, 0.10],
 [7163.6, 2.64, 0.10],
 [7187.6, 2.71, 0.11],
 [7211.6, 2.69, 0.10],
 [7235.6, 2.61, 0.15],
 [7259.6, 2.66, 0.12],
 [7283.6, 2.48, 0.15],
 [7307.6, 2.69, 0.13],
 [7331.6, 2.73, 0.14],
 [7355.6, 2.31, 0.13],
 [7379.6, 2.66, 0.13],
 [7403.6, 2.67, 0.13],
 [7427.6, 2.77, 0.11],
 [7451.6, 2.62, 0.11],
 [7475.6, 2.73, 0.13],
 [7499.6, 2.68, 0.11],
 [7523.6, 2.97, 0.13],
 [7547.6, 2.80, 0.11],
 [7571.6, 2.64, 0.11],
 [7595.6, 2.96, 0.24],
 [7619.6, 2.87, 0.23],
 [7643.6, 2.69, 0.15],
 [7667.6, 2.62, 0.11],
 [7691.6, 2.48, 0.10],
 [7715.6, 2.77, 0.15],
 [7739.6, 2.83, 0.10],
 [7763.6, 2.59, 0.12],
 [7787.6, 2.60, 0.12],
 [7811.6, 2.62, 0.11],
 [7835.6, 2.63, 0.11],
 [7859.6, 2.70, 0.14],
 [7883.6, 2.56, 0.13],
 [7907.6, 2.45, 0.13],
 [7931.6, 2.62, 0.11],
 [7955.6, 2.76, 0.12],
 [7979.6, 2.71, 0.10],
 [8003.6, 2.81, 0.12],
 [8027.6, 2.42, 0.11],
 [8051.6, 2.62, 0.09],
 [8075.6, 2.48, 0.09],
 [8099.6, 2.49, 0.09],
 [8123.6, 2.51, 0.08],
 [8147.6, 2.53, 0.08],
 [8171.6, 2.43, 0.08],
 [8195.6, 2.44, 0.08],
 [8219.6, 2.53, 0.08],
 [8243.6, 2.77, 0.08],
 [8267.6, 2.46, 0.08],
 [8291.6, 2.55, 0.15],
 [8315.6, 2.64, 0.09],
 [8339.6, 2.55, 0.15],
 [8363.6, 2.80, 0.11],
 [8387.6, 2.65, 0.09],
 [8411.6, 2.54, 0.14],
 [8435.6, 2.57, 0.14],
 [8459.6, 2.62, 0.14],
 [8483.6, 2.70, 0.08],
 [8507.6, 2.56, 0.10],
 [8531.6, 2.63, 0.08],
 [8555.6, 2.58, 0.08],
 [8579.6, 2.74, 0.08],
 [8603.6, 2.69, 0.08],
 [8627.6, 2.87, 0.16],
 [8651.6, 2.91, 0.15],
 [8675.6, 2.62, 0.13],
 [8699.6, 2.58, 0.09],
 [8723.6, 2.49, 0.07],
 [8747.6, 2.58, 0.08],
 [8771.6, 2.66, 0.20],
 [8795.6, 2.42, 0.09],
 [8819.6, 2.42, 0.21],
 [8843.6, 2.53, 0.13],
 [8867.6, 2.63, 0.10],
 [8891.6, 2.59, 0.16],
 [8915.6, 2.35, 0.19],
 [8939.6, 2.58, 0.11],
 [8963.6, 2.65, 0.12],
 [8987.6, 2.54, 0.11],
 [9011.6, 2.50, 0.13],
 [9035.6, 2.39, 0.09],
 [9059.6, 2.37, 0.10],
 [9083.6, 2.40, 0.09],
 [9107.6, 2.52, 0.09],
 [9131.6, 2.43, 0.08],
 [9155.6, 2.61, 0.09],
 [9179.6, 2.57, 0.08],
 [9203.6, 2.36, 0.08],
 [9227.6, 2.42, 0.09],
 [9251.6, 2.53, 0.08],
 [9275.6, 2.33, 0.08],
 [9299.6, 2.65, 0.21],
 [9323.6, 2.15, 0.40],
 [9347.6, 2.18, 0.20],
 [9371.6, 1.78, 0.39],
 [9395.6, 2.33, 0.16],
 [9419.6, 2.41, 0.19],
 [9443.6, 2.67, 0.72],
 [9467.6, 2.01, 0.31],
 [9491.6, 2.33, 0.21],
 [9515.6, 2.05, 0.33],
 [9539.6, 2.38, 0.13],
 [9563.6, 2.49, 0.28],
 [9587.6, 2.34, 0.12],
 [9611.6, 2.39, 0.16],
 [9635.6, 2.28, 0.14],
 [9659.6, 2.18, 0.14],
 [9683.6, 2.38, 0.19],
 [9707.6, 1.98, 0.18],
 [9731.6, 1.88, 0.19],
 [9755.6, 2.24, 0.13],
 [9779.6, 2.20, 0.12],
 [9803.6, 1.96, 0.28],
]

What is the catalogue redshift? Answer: 0.14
